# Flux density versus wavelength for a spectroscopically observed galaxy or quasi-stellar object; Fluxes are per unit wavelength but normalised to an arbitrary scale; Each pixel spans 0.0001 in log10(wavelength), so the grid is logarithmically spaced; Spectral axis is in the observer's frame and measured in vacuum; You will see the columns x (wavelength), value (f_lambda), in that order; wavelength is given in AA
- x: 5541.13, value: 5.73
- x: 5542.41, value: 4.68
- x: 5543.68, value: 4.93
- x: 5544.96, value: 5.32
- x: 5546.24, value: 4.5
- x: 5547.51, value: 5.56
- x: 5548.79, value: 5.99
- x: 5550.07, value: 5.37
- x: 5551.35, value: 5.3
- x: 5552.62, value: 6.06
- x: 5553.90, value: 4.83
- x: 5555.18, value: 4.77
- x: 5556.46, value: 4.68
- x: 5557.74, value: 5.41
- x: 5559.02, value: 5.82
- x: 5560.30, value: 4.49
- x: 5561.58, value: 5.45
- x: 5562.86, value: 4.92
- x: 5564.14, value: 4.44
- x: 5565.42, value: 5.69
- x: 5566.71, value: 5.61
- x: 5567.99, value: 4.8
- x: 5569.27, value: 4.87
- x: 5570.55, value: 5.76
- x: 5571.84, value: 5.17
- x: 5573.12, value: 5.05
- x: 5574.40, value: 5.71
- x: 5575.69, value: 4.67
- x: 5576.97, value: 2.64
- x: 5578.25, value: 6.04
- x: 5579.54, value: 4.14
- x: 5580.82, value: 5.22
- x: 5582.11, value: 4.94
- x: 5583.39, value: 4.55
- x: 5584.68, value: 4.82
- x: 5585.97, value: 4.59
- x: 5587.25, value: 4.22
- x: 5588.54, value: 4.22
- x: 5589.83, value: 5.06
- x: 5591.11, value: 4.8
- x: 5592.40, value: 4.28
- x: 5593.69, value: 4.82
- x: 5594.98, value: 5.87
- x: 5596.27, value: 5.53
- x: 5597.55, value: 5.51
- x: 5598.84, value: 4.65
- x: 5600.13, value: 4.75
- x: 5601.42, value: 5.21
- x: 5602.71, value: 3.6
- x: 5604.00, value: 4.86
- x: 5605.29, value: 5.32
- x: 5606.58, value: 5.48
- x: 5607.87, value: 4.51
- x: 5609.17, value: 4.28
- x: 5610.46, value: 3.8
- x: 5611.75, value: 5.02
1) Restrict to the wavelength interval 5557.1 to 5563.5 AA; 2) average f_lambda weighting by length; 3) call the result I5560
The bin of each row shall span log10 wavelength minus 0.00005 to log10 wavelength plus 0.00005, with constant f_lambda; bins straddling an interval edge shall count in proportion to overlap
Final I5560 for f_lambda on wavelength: 5.22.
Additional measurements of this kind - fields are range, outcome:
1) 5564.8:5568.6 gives 5.36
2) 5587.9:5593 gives 4.59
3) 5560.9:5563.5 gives 5.18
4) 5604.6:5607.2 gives 5.39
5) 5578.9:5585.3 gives 4.73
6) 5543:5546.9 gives 4.93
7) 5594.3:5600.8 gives 5.26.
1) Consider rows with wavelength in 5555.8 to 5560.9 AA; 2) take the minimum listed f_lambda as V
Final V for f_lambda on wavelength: 4.49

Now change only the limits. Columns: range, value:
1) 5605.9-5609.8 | 4.28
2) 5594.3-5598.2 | 5.51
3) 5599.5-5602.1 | 4.75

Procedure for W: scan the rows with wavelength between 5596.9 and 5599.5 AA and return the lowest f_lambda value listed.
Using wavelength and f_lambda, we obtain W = 4.65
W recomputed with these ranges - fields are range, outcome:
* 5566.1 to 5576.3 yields 4.67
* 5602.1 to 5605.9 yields 3.6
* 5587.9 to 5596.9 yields 4.22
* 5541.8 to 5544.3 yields 4.68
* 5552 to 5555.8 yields 4.77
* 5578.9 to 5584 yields 4.14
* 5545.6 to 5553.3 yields 4.5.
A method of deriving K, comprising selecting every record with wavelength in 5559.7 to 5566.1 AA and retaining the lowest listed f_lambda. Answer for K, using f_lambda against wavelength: 4.44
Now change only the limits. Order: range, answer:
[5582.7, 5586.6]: 4.55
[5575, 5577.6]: 2.64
